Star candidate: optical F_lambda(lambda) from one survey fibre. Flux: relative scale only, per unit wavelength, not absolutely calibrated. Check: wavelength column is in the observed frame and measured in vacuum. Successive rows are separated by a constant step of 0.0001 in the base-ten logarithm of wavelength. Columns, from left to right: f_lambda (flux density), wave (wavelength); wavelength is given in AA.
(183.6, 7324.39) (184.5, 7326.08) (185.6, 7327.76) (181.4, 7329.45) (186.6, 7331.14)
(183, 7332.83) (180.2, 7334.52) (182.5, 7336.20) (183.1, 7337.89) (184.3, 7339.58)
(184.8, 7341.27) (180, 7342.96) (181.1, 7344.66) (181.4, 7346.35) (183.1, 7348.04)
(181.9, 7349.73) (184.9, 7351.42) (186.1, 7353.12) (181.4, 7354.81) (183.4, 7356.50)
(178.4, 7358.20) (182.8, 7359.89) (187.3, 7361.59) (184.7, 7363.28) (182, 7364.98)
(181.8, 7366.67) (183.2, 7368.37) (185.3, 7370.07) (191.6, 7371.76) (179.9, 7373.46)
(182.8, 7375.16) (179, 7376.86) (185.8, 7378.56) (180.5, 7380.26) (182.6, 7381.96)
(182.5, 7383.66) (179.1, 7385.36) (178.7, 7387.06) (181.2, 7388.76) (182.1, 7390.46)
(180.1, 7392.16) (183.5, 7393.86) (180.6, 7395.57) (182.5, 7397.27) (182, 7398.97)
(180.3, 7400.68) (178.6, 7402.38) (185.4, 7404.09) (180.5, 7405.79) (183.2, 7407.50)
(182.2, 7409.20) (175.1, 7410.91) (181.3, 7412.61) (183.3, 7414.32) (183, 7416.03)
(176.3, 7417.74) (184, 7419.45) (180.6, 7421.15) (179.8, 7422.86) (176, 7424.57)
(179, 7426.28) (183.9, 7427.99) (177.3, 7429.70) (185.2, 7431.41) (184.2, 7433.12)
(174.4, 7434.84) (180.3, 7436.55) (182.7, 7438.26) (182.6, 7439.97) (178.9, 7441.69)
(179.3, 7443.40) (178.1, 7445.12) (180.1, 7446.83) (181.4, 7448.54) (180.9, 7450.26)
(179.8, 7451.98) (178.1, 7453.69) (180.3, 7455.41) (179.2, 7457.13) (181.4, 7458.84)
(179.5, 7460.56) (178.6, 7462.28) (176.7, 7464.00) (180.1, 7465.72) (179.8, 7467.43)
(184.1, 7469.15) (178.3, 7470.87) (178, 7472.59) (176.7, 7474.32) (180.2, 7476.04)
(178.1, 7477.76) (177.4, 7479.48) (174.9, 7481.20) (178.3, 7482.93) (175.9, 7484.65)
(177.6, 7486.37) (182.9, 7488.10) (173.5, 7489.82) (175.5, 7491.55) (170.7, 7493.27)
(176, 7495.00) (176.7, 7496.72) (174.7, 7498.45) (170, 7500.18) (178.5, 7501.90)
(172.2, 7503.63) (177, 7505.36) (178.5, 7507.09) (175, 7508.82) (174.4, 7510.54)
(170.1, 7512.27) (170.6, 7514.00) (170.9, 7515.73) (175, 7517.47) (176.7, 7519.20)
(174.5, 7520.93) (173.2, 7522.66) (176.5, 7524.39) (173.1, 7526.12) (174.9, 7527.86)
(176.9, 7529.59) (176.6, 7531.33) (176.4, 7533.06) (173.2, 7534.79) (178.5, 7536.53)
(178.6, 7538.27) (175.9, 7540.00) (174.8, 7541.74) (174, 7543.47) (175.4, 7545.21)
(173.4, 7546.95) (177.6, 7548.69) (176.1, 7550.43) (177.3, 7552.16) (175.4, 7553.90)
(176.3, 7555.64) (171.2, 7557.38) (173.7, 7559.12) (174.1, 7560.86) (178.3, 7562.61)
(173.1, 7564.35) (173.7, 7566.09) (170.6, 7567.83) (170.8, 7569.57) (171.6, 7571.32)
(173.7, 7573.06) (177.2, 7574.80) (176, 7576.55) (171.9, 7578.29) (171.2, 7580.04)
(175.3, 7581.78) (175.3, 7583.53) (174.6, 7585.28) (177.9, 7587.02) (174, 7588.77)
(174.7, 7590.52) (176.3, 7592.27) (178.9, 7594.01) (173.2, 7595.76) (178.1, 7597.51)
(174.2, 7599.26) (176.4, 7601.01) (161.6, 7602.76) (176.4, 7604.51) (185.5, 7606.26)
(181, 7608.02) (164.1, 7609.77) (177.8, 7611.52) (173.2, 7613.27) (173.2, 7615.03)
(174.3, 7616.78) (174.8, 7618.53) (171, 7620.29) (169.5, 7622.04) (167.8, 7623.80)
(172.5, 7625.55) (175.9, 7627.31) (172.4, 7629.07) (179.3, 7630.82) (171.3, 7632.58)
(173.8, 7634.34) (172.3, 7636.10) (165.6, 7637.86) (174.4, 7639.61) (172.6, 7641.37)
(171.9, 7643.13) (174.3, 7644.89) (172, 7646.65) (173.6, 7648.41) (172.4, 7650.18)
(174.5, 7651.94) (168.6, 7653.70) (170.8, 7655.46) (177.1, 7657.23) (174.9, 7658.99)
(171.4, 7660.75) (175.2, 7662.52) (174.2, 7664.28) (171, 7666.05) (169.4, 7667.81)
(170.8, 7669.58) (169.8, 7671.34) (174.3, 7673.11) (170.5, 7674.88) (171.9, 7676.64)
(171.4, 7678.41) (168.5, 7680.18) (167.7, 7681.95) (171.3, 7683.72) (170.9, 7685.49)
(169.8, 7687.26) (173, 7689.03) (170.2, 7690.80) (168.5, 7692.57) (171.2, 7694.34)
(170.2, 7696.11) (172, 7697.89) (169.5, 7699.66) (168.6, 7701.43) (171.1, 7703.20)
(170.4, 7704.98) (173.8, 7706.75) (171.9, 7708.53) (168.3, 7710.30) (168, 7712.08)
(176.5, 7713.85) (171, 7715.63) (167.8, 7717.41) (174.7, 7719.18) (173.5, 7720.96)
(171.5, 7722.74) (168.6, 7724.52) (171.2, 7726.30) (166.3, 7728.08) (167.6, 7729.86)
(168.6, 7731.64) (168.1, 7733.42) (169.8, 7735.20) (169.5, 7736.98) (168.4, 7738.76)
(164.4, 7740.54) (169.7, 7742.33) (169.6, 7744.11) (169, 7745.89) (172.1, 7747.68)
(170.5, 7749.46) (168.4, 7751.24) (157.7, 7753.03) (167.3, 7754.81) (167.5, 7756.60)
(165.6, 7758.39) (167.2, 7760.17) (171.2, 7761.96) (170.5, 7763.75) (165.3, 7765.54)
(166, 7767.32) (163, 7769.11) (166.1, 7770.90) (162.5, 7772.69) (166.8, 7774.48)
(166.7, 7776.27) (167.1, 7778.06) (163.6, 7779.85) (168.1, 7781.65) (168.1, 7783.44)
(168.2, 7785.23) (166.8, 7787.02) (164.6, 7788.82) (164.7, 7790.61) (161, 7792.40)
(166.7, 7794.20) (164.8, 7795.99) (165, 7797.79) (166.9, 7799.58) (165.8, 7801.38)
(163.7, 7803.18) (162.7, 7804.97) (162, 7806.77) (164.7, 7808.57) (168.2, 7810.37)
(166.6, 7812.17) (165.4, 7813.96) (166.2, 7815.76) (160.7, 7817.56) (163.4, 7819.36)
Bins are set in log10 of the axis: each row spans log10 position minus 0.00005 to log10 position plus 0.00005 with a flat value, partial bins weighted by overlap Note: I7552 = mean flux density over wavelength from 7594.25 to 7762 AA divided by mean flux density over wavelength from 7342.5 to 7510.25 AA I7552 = 1.0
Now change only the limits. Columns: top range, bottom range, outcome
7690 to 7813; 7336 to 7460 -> 0.92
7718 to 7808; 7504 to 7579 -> 0.96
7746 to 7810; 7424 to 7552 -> 0.94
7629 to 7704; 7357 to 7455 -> 0.95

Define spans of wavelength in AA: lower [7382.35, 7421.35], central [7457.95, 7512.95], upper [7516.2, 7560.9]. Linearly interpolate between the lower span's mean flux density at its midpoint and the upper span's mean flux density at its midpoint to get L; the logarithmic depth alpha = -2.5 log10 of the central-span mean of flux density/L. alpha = 0.00 mag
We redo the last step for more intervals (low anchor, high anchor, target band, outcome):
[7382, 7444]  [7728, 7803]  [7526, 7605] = 0.00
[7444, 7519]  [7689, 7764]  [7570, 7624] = 0.00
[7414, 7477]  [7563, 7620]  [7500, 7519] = 0.02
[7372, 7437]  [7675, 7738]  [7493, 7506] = 0.02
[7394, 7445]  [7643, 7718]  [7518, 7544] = 0.01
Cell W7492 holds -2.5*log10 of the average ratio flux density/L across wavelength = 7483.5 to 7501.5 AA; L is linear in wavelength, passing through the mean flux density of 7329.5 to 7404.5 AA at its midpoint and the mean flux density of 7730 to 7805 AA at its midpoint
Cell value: 0.012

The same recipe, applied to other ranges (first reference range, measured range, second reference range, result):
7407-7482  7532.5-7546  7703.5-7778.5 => 0.002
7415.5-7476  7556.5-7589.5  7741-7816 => 0.005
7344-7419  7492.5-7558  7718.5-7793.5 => 0.010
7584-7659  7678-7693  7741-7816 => 0.003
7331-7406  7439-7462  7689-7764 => -0.003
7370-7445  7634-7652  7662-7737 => 0.002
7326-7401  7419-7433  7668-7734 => -0.003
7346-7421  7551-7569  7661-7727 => 0.009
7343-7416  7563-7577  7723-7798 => 0.007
